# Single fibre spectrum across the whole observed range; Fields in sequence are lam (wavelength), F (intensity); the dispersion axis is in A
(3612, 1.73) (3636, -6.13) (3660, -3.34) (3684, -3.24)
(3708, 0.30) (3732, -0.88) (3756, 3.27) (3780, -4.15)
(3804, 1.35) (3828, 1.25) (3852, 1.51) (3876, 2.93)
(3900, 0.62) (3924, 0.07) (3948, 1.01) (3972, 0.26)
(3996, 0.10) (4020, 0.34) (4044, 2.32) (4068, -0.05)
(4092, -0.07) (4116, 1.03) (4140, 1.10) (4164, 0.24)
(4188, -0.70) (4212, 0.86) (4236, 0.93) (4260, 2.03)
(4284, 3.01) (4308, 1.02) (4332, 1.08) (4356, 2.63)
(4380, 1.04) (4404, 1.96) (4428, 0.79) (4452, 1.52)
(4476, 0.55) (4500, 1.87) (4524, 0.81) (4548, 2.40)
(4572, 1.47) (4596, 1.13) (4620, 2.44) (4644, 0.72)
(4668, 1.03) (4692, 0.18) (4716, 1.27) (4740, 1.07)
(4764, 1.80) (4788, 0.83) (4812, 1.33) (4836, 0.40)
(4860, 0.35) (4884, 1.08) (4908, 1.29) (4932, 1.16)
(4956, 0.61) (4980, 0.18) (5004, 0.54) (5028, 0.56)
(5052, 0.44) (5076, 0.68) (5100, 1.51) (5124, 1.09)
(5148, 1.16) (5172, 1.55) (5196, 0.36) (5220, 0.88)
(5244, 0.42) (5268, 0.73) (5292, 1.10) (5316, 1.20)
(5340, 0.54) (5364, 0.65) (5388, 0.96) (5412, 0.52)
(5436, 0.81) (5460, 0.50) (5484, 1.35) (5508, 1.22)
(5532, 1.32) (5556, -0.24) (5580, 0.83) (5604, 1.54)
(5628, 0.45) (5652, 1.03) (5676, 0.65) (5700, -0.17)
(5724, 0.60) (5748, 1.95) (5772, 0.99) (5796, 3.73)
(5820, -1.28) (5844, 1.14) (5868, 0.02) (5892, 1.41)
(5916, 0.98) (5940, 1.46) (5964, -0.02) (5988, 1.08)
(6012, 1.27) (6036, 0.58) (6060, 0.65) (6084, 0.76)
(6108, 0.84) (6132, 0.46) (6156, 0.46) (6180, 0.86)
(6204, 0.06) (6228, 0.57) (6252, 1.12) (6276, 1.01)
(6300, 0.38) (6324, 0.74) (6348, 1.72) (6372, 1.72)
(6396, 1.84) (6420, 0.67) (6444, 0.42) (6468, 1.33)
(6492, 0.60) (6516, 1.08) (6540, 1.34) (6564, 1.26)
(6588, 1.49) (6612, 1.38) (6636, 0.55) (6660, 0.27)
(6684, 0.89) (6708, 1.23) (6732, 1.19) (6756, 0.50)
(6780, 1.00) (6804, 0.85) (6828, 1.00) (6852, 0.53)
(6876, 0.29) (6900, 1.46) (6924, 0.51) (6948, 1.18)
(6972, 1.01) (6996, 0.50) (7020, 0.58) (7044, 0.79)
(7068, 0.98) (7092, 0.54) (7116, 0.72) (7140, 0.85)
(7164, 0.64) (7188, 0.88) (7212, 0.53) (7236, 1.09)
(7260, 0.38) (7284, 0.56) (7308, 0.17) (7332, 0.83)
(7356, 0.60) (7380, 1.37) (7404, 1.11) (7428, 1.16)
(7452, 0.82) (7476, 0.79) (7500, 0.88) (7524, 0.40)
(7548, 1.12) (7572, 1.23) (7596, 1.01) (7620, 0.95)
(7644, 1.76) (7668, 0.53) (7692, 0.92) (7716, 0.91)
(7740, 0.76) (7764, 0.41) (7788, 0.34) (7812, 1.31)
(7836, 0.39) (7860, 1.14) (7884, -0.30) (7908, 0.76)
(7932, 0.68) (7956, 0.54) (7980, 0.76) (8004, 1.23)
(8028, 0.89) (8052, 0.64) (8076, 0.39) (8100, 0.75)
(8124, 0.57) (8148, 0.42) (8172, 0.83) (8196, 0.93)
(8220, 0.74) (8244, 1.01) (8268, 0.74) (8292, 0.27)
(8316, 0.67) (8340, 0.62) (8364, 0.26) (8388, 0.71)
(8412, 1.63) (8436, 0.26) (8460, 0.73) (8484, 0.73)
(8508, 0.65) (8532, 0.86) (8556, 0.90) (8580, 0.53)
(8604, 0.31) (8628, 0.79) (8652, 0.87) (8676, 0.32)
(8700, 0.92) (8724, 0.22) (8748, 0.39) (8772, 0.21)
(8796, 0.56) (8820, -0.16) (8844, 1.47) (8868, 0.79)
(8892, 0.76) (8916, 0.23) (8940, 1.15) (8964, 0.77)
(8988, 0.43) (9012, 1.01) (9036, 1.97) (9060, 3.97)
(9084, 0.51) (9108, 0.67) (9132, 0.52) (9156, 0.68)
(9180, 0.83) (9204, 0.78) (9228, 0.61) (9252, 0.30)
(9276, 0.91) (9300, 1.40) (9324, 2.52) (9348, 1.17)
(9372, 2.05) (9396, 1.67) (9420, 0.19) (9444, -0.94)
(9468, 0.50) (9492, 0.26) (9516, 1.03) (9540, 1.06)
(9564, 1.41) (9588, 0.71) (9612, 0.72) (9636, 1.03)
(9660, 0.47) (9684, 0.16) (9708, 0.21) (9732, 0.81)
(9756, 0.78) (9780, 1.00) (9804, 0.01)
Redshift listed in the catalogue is 1.43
